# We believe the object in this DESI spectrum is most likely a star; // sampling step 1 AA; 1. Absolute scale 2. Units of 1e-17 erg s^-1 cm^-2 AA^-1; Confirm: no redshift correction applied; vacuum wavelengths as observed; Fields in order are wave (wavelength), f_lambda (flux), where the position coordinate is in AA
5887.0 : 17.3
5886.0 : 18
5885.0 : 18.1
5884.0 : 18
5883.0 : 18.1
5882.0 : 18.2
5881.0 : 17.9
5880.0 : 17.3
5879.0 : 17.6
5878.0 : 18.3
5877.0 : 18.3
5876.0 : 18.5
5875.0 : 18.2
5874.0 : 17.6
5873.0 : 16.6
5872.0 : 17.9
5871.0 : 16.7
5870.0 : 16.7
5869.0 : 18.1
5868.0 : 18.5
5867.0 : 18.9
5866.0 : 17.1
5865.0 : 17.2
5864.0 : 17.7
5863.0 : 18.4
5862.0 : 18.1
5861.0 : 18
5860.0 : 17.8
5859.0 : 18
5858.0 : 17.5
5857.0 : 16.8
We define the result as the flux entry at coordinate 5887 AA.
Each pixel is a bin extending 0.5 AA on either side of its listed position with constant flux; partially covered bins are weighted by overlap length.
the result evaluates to 17.3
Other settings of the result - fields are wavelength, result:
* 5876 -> 18.5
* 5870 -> 16.7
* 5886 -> 18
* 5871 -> 16.7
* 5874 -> 17.6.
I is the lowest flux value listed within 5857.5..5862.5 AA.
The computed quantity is 17.5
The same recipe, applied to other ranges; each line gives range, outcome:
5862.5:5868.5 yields 17.1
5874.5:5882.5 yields 17.3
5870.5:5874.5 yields 16.6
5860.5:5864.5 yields 17.7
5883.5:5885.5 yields 18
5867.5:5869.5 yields 18.1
